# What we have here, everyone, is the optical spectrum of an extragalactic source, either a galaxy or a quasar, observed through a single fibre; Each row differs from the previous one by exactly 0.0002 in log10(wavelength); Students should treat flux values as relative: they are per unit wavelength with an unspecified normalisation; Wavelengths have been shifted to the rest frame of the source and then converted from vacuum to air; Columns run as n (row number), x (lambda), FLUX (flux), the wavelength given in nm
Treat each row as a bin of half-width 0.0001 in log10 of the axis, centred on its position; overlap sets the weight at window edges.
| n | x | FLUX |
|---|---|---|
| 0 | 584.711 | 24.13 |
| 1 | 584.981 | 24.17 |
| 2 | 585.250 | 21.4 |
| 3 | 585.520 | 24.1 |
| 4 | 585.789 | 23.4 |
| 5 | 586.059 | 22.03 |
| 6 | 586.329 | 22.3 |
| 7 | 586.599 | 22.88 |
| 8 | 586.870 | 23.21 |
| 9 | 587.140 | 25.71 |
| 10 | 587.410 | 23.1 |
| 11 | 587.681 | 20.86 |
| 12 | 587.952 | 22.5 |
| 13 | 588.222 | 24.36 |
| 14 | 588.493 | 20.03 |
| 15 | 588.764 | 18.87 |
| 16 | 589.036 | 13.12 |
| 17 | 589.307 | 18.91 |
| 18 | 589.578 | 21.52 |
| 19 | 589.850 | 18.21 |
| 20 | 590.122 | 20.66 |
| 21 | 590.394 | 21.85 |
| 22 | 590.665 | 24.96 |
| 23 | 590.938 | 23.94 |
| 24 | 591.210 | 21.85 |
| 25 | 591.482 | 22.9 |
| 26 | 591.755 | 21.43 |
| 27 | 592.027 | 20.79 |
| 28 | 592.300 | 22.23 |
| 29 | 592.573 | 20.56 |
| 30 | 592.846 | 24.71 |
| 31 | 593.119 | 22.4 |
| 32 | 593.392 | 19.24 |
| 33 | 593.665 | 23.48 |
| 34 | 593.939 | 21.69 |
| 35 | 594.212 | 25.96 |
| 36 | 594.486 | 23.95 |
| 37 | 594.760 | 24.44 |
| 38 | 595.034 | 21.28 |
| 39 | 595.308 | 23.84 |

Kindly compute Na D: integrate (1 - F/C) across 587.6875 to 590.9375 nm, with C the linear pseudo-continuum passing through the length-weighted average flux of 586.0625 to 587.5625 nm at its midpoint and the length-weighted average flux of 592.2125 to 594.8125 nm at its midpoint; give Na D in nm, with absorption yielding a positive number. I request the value 0.35 nm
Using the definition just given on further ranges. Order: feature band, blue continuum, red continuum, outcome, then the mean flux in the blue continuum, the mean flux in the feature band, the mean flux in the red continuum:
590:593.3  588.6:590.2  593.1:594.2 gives -0.315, 18.5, 22.3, 22.1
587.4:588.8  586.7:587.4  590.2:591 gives 0.130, 24.1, 21.7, 23.3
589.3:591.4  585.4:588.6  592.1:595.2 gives 0.102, 22.9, 21.7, 22.7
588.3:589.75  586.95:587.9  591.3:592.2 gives 0.251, 23.2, 18.7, 21.7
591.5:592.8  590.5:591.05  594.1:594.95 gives 0.147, 24.3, 21.6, 24.5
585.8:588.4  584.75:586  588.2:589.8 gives -0.214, 23.3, 23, 19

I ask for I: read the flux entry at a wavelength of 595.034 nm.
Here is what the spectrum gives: 21.28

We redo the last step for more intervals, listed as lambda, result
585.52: 24.1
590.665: 24.96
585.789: 23.4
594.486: 23.95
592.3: 22.23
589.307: 18.91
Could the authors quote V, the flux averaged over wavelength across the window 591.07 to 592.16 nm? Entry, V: 21.8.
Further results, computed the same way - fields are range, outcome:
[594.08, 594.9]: 24.7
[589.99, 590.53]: 21.3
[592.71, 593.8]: 22.5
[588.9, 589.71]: 17.8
